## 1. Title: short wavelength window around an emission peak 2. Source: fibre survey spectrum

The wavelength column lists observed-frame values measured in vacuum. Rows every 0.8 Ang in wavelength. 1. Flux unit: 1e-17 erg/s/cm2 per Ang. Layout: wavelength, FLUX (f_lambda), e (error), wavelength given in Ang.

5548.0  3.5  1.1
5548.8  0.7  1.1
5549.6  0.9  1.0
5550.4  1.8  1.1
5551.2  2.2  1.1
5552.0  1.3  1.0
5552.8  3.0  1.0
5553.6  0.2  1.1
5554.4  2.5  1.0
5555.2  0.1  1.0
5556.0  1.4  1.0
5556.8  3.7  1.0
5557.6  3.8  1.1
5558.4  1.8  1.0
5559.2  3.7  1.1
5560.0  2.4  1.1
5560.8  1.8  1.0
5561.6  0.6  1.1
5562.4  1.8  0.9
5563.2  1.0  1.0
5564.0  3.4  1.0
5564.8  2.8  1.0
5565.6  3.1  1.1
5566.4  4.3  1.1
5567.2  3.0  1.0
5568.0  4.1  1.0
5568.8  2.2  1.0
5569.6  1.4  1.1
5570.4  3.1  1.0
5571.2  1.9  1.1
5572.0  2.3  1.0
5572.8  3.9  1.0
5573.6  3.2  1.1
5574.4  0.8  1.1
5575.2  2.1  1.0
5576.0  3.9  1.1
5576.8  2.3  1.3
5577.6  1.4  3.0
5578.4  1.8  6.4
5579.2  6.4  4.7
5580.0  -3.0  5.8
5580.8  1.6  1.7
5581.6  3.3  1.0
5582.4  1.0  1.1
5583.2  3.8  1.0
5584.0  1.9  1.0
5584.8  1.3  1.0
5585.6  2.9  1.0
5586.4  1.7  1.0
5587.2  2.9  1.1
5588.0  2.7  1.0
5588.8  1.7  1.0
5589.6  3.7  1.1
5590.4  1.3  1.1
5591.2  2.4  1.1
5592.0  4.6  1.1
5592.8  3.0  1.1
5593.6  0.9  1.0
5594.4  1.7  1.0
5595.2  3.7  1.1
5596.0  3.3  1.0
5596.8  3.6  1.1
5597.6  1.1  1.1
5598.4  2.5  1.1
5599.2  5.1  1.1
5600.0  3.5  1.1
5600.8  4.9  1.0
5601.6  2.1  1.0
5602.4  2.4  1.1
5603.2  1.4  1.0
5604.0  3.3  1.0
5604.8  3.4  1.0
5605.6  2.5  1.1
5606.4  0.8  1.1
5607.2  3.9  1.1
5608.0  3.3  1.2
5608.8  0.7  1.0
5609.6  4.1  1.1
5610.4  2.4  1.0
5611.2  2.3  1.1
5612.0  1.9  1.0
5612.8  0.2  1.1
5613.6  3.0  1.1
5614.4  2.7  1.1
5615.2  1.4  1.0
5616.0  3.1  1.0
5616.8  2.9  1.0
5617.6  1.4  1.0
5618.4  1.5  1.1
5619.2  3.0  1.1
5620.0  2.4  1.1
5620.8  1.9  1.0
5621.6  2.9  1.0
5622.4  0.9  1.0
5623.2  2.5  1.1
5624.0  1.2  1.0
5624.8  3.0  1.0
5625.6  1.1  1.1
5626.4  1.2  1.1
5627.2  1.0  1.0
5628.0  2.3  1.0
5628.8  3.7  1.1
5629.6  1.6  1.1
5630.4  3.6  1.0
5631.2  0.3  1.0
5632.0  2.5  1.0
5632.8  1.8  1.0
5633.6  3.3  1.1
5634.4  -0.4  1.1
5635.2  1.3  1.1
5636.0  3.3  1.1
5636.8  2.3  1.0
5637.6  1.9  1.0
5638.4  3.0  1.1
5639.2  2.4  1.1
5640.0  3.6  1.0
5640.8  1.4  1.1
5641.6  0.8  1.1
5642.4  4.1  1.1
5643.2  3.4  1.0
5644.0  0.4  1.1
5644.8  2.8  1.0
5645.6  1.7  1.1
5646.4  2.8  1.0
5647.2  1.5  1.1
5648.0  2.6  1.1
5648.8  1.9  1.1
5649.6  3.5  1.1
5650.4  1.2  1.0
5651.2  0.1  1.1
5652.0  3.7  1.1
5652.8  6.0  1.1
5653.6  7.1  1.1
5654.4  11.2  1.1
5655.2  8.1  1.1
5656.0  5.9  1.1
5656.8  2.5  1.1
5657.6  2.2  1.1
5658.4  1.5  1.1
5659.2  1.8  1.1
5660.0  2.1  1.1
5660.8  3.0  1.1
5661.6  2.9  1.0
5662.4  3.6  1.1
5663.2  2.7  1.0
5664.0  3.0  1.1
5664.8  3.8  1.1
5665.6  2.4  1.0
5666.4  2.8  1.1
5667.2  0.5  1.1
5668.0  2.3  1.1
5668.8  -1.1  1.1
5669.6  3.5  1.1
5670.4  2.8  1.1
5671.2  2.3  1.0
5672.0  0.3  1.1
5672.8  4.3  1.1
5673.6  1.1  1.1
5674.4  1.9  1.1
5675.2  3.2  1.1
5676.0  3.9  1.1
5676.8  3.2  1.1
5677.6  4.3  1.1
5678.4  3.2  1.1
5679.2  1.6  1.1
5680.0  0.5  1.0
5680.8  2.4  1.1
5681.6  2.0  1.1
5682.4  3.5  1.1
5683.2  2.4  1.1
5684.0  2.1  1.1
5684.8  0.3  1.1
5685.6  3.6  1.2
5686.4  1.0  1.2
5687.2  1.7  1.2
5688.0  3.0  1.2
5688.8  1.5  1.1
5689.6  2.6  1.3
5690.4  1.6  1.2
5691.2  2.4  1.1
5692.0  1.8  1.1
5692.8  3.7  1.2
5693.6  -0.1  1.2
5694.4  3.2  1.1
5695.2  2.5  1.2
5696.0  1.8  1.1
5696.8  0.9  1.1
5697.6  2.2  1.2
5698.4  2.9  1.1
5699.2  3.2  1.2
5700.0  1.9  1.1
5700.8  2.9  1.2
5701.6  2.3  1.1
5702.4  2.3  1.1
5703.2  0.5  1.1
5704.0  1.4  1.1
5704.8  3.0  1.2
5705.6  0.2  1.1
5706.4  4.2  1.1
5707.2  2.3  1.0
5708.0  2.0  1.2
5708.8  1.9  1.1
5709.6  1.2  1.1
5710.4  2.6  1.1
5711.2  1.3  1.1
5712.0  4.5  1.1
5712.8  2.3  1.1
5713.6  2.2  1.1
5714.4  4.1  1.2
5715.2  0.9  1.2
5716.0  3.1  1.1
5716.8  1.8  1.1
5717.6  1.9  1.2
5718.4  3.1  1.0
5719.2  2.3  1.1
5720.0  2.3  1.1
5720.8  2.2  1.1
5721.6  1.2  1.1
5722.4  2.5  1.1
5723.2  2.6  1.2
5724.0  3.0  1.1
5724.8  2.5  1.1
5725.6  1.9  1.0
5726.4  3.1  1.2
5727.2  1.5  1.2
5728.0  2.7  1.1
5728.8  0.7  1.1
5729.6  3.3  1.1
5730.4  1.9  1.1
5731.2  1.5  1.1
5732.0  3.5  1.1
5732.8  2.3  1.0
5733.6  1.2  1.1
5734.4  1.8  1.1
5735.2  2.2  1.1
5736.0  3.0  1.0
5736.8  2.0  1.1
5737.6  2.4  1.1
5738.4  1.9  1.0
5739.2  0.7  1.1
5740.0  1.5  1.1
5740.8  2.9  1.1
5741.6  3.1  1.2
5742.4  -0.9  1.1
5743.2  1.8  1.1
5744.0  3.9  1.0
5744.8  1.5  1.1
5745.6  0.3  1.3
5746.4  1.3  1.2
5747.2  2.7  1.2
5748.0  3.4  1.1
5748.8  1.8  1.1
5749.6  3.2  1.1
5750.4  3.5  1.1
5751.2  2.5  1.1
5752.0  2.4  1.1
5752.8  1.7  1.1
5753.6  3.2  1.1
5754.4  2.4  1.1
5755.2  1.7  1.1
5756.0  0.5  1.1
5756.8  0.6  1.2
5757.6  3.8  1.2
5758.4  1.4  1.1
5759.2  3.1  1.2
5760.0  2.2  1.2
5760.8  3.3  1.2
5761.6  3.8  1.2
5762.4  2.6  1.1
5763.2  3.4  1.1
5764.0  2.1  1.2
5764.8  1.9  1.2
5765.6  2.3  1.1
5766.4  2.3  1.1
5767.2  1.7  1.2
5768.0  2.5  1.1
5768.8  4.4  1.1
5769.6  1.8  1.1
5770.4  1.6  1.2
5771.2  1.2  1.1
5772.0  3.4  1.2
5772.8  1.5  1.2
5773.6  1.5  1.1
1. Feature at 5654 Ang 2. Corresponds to [O III]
